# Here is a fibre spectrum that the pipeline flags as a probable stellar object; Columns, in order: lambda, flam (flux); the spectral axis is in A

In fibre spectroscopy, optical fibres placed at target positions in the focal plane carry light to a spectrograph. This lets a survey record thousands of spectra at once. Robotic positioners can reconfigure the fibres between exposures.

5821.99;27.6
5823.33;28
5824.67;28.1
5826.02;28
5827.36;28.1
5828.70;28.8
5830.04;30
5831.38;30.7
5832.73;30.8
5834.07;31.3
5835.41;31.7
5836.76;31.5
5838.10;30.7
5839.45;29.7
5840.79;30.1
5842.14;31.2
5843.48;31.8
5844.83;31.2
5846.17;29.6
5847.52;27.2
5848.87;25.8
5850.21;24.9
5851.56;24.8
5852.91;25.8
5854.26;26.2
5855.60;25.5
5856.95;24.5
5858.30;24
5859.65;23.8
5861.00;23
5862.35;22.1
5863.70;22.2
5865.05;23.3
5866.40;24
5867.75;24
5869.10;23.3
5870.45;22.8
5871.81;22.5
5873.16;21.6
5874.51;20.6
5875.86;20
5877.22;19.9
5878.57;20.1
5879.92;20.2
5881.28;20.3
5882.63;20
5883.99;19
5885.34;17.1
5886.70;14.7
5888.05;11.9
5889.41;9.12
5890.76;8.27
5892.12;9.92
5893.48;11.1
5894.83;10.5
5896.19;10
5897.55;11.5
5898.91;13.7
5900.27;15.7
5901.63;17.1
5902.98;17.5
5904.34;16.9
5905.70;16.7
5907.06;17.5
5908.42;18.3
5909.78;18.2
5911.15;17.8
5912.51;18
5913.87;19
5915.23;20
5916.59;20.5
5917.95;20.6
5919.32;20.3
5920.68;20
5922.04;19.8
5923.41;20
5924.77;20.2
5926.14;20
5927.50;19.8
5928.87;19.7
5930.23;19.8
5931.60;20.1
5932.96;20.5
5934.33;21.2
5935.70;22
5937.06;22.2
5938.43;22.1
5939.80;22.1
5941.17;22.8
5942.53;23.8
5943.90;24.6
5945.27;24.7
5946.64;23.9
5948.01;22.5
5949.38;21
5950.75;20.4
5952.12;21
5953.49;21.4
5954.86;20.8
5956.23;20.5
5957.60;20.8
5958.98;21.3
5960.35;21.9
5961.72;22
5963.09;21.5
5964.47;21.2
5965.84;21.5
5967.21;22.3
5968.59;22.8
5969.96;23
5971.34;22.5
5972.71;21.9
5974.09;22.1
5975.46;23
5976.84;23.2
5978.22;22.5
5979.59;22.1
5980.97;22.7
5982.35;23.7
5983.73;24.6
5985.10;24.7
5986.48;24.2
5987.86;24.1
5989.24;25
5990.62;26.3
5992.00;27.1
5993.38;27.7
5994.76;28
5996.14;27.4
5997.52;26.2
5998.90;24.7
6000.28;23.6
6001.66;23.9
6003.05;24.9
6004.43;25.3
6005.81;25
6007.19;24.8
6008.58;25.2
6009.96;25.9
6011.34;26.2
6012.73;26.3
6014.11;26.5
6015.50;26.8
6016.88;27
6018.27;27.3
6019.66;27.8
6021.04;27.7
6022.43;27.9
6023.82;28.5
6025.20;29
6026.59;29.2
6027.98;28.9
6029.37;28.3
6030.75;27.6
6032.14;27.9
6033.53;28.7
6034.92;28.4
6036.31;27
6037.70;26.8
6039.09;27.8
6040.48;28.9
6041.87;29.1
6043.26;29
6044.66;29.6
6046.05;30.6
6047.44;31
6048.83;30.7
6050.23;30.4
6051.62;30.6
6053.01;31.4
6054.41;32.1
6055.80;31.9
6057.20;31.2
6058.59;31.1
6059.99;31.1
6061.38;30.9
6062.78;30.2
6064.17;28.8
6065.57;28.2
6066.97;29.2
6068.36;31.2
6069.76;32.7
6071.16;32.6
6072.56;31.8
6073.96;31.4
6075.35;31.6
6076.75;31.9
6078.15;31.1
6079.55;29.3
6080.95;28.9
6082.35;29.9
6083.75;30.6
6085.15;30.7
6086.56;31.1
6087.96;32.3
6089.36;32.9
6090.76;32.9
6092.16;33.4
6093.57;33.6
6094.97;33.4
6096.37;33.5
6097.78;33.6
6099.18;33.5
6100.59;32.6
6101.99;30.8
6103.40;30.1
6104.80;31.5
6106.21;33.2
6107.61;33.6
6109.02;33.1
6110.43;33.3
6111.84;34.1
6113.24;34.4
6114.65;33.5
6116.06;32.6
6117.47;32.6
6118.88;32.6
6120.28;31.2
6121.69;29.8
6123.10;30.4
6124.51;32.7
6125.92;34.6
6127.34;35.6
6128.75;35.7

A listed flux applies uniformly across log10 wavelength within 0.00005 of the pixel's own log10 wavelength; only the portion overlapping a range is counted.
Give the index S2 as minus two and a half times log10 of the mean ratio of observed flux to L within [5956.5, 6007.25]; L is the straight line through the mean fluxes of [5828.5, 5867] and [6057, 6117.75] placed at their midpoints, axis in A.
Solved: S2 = 0.251 mag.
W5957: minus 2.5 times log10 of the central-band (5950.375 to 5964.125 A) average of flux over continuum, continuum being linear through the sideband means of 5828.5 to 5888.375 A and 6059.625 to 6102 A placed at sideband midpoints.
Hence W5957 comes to 0.29 mag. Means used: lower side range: 24.8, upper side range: 31.5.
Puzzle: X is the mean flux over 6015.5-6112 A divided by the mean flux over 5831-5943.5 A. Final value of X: 1.4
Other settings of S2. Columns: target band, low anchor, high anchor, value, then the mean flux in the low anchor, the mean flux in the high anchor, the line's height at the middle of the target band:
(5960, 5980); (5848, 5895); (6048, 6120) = 0.15 mag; 20.3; 31.8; 25.6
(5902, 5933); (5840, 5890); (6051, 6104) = 0.29 mag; 23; 31.4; 25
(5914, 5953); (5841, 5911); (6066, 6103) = 0.11 mag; 20.2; 31.7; 23.4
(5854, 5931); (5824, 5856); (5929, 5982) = 0.34 mag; 28.9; 22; 25.8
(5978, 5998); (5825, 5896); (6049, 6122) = 0.12 mag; 23.4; 31.7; 28.1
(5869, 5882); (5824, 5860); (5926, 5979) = 0.25 mag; 28.4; 21.8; 26.4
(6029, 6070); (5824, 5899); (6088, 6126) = 0.02 mag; 22.9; 32.7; 30.4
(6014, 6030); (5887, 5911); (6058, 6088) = -0.09 mag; 13.9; 30.7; 25.8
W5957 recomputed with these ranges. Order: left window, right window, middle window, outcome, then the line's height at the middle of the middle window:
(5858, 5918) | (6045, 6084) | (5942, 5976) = 0.05 mag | 23.2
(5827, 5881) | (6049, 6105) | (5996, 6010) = 0.18 mag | 29.6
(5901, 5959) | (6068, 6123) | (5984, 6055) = -0.03 mag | 26.7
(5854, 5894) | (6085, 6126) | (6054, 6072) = -0.02 mag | 30.2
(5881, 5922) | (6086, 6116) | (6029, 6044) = -0.03 mag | 27.4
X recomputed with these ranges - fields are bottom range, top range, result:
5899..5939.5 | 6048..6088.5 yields 1.60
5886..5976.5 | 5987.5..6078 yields 1.48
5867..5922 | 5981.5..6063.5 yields 1.59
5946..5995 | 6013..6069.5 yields 1.27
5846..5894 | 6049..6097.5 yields 1.50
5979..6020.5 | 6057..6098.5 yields 1.23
